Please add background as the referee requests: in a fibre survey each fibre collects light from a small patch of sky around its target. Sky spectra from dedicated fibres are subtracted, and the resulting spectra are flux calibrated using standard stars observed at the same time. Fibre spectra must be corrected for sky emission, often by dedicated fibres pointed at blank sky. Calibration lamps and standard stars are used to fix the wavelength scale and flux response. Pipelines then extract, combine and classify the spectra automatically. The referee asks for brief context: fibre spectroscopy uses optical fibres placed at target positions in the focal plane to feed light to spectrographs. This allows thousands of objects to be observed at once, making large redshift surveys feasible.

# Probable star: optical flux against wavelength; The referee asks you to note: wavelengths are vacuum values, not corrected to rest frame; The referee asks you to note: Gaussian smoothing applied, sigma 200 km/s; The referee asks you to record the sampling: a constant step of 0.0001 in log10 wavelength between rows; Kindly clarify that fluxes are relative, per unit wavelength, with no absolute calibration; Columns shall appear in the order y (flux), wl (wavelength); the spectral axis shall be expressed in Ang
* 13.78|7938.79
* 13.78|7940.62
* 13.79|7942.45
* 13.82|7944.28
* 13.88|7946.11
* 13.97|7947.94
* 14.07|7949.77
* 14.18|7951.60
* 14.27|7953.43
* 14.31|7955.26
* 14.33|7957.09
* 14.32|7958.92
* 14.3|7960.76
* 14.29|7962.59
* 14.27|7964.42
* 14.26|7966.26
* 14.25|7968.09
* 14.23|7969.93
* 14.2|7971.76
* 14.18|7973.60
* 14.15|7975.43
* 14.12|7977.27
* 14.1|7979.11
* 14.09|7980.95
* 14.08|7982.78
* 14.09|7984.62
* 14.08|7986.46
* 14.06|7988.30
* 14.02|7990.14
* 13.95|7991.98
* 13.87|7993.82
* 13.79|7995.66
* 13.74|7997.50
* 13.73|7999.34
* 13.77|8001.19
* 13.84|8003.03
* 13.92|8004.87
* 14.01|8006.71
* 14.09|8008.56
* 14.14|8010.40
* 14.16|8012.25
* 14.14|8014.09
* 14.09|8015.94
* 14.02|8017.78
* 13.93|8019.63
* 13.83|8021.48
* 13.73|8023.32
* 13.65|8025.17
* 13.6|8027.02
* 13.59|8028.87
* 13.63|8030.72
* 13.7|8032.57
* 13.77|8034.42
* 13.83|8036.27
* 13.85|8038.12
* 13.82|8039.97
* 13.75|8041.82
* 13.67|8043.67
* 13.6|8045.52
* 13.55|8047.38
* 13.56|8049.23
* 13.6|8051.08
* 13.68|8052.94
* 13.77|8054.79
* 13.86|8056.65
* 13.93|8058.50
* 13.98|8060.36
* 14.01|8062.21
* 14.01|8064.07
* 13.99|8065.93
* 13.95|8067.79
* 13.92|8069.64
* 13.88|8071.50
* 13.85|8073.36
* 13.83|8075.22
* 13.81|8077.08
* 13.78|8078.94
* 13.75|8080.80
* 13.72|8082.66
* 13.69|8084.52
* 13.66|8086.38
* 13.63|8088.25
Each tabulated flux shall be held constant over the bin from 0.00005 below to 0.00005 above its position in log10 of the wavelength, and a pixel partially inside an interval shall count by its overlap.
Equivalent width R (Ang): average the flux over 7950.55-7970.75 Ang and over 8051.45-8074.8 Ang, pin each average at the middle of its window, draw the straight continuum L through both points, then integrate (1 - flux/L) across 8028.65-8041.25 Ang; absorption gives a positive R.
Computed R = 0.2 Ang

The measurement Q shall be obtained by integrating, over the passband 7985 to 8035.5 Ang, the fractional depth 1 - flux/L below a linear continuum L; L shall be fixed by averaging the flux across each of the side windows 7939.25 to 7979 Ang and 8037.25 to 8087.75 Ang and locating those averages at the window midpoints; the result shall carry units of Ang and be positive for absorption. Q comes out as 0.3 Ang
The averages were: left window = 14.1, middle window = 13.9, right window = 13.8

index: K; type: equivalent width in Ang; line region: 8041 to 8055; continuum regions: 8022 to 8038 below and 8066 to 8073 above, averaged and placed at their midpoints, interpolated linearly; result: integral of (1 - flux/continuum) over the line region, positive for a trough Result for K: 0.2 Ang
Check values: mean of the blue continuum 13.7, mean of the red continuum 13.9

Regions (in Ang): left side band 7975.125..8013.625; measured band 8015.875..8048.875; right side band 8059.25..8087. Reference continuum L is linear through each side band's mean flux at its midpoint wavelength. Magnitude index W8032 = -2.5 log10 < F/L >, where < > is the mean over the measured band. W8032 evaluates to 0.01 mag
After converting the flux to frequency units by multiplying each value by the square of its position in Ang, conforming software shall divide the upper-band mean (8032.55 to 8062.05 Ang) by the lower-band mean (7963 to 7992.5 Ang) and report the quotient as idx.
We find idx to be 0.99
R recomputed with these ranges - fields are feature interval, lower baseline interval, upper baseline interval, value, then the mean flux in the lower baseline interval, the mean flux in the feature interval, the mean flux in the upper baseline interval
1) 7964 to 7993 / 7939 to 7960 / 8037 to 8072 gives -0.29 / 14.1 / 14.1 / 13.8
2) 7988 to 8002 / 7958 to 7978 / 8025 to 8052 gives 0.16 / 14.2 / 13.9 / 13.7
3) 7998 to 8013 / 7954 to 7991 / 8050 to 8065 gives 0.12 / 14.2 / 13.9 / 13.9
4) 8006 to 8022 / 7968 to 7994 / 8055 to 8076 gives -0.03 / 14.1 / 14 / 13.9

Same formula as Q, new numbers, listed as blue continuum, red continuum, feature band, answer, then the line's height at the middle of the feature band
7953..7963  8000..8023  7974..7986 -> 0.1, 14.2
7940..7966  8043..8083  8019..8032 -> 0.2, 13.9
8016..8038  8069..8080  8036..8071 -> 0.0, 13.8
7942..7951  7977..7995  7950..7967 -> -0.4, 14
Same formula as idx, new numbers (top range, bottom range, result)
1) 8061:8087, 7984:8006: 1.02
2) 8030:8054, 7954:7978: 0.98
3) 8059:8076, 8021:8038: 1.03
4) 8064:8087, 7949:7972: 1.00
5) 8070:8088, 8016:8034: 1.01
